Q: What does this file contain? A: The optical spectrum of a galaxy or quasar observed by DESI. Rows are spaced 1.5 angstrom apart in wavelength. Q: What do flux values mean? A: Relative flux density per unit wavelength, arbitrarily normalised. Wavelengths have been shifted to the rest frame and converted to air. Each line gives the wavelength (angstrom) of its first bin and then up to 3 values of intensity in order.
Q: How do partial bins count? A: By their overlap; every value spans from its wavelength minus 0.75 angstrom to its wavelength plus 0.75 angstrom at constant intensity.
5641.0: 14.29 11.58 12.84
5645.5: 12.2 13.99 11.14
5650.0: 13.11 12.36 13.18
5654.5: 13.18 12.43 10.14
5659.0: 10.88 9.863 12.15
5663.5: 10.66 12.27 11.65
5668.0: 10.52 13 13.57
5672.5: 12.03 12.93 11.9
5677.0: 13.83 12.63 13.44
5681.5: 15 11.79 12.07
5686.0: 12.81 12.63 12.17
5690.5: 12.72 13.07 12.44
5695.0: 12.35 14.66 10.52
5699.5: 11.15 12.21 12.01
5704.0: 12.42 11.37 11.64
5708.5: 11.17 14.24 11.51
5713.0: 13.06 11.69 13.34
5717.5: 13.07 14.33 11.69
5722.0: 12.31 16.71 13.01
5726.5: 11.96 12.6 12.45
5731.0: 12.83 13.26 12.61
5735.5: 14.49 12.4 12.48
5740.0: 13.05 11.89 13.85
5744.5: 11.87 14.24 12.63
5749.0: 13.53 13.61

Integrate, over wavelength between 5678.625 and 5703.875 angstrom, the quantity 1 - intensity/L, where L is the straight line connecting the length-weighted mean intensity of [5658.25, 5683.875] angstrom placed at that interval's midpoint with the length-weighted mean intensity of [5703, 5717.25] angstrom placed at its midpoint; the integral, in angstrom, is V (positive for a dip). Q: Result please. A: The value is -0.6 angstrom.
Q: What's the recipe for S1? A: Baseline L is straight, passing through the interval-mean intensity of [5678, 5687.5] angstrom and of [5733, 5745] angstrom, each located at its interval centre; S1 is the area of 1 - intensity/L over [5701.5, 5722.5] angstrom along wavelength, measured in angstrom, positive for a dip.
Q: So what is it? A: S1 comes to 0.78 angstrom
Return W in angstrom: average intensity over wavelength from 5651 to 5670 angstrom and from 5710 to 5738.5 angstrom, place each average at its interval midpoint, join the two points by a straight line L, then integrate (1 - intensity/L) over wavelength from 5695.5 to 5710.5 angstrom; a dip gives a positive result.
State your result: 0.5 angstrom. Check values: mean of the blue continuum 11.7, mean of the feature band 12.1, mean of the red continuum 13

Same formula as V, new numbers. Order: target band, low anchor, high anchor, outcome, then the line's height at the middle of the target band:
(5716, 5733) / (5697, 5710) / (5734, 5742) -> -0.9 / 12.4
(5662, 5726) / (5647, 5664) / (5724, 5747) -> -1.0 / 12.4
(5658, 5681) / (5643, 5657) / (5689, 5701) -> 0.8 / 12.5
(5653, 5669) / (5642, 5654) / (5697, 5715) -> 1.2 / 12.4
